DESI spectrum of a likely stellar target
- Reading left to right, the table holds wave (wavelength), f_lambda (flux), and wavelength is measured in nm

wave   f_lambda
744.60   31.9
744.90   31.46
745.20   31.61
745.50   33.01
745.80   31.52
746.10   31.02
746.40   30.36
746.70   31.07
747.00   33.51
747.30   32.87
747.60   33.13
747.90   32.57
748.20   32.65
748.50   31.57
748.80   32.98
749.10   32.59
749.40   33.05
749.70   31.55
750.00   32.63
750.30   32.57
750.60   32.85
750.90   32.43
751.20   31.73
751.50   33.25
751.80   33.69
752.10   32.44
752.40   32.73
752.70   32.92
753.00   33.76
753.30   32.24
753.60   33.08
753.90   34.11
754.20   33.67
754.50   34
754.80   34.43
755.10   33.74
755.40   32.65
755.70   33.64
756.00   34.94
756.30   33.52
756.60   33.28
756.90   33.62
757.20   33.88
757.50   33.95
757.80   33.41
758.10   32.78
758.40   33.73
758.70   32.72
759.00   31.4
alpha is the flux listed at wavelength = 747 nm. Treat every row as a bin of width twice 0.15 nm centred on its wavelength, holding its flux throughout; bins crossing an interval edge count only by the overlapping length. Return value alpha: 33.51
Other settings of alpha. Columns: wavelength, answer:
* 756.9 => 33.62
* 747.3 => 32.87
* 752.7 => 32.92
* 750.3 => 32.57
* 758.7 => 32.72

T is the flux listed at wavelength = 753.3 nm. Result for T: 32.24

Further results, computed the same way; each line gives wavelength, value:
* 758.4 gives 33.73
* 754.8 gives 34.43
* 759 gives 31.4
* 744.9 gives 31.46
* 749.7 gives 31.55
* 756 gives 34.94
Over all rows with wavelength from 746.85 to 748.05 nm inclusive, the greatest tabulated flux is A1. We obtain 33.51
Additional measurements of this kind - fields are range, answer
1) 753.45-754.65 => 34.11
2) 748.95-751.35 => 33.05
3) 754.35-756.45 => 34.94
